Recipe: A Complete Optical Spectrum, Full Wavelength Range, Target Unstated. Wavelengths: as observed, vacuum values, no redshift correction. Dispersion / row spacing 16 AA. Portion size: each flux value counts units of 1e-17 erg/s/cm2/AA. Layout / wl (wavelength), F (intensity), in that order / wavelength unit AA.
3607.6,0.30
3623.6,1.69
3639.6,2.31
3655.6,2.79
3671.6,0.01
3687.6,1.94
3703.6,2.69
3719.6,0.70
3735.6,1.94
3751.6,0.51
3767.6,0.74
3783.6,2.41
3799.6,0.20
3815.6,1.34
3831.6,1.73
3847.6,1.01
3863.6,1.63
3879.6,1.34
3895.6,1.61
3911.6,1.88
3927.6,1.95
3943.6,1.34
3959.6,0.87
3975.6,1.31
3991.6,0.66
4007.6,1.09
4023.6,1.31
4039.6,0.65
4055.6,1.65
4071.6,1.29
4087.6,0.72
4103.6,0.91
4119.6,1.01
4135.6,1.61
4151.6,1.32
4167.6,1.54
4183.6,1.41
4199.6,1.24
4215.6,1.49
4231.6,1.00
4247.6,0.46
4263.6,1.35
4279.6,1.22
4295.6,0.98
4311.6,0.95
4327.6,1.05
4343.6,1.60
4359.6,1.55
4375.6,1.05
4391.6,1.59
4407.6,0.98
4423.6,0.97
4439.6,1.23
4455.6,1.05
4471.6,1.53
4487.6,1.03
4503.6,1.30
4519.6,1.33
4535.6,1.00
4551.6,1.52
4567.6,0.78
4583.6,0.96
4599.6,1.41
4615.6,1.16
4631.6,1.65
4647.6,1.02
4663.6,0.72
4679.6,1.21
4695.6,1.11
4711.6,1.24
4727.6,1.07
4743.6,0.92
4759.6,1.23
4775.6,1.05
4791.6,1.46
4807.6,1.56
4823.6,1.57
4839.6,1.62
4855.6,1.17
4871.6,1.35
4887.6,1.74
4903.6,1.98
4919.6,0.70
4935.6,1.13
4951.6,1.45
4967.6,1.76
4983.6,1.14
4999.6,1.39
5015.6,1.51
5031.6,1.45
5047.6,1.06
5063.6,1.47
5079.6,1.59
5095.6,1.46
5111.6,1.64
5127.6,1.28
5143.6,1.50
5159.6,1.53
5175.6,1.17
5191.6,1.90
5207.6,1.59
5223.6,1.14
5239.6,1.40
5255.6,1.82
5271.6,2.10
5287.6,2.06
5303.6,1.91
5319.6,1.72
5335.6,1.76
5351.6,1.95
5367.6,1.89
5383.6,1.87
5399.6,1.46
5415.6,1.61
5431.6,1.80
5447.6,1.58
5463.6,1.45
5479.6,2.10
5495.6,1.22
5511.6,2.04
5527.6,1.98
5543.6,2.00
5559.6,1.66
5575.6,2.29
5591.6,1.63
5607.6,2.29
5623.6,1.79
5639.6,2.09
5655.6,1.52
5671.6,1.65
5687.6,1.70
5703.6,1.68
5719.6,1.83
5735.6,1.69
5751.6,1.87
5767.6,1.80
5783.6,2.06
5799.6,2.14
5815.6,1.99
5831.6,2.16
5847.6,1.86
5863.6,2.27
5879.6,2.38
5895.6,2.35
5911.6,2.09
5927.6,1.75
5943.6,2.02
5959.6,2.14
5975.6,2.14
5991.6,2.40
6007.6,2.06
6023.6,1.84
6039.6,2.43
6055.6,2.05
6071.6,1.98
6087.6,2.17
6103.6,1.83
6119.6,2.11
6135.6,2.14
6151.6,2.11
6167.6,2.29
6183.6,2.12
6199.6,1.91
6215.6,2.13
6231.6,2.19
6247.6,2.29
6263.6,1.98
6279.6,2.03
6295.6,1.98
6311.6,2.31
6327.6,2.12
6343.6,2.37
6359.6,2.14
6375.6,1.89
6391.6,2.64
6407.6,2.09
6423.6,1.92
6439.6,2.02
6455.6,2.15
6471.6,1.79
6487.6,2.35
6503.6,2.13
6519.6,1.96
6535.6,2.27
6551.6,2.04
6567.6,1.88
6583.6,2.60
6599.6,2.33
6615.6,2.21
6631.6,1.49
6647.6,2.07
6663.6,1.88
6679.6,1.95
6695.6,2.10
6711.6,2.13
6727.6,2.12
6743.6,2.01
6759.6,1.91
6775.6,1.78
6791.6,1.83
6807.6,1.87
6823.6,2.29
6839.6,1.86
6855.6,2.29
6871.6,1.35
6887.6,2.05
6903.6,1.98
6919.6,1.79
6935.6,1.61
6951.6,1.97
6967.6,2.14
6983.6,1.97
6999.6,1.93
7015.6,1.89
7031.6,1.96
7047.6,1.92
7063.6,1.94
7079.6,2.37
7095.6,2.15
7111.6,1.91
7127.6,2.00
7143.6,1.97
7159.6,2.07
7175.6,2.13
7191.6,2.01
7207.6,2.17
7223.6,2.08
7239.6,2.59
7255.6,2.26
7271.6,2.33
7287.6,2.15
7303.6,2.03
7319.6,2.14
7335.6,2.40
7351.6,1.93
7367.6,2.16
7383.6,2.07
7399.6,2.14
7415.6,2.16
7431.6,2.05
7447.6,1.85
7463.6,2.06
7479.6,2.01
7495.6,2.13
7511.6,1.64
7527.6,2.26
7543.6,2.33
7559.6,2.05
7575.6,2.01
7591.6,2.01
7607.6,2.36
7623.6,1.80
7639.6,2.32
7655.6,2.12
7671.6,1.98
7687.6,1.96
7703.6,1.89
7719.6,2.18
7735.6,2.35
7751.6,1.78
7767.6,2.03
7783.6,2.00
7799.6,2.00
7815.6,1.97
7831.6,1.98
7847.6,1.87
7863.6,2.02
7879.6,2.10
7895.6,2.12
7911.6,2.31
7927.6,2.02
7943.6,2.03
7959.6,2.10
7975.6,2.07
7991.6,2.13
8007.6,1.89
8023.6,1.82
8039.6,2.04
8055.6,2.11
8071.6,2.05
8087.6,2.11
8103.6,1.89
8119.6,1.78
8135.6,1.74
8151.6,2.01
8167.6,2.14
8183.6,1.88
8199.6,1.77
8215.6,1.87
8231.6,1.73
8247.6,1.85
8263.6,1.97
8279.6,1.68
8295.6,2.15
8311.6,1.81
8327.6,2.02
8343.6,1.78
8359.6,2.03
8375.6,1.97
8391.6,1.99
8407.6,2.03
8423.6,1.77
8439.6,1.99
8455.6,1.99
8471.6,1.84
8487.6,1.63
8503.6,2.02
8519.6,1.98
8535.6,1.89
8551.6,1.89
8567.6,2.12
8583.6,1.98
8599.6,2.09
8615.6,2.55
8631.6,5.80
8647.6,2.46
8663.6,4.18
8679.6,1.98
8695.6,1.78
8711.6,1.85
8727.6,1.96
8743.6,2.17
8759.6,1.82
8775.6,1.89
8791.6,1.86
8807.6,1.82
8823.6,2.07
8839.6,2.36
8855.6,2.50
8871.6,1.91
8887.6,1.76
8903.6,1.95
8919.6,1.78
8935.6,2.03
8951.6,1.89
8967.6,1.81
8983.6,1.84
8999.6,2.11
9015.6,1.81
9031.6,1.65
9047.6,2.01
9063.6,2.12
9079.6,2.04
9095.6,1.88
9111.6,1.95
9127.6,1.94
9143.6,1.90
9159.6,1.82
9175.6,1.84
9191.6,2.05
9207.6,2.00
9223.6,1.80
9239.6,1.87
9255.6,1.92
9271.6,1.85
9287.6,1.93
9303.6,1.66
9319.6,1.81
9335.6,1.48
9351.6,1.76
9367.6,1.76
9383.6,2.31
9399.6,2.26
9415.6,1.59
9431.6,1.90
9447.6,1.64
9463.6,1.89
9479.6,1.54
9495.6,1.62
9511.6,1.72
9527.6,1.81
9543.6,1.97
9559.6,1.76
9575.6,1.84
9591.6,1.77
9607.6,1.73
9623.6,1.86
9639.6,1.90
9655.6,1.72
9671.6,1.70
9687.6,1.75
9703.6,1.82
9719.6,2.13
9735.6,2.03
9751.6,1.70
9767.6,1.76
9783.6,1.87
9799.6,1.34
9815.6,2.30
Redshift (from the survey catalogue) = 0.32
